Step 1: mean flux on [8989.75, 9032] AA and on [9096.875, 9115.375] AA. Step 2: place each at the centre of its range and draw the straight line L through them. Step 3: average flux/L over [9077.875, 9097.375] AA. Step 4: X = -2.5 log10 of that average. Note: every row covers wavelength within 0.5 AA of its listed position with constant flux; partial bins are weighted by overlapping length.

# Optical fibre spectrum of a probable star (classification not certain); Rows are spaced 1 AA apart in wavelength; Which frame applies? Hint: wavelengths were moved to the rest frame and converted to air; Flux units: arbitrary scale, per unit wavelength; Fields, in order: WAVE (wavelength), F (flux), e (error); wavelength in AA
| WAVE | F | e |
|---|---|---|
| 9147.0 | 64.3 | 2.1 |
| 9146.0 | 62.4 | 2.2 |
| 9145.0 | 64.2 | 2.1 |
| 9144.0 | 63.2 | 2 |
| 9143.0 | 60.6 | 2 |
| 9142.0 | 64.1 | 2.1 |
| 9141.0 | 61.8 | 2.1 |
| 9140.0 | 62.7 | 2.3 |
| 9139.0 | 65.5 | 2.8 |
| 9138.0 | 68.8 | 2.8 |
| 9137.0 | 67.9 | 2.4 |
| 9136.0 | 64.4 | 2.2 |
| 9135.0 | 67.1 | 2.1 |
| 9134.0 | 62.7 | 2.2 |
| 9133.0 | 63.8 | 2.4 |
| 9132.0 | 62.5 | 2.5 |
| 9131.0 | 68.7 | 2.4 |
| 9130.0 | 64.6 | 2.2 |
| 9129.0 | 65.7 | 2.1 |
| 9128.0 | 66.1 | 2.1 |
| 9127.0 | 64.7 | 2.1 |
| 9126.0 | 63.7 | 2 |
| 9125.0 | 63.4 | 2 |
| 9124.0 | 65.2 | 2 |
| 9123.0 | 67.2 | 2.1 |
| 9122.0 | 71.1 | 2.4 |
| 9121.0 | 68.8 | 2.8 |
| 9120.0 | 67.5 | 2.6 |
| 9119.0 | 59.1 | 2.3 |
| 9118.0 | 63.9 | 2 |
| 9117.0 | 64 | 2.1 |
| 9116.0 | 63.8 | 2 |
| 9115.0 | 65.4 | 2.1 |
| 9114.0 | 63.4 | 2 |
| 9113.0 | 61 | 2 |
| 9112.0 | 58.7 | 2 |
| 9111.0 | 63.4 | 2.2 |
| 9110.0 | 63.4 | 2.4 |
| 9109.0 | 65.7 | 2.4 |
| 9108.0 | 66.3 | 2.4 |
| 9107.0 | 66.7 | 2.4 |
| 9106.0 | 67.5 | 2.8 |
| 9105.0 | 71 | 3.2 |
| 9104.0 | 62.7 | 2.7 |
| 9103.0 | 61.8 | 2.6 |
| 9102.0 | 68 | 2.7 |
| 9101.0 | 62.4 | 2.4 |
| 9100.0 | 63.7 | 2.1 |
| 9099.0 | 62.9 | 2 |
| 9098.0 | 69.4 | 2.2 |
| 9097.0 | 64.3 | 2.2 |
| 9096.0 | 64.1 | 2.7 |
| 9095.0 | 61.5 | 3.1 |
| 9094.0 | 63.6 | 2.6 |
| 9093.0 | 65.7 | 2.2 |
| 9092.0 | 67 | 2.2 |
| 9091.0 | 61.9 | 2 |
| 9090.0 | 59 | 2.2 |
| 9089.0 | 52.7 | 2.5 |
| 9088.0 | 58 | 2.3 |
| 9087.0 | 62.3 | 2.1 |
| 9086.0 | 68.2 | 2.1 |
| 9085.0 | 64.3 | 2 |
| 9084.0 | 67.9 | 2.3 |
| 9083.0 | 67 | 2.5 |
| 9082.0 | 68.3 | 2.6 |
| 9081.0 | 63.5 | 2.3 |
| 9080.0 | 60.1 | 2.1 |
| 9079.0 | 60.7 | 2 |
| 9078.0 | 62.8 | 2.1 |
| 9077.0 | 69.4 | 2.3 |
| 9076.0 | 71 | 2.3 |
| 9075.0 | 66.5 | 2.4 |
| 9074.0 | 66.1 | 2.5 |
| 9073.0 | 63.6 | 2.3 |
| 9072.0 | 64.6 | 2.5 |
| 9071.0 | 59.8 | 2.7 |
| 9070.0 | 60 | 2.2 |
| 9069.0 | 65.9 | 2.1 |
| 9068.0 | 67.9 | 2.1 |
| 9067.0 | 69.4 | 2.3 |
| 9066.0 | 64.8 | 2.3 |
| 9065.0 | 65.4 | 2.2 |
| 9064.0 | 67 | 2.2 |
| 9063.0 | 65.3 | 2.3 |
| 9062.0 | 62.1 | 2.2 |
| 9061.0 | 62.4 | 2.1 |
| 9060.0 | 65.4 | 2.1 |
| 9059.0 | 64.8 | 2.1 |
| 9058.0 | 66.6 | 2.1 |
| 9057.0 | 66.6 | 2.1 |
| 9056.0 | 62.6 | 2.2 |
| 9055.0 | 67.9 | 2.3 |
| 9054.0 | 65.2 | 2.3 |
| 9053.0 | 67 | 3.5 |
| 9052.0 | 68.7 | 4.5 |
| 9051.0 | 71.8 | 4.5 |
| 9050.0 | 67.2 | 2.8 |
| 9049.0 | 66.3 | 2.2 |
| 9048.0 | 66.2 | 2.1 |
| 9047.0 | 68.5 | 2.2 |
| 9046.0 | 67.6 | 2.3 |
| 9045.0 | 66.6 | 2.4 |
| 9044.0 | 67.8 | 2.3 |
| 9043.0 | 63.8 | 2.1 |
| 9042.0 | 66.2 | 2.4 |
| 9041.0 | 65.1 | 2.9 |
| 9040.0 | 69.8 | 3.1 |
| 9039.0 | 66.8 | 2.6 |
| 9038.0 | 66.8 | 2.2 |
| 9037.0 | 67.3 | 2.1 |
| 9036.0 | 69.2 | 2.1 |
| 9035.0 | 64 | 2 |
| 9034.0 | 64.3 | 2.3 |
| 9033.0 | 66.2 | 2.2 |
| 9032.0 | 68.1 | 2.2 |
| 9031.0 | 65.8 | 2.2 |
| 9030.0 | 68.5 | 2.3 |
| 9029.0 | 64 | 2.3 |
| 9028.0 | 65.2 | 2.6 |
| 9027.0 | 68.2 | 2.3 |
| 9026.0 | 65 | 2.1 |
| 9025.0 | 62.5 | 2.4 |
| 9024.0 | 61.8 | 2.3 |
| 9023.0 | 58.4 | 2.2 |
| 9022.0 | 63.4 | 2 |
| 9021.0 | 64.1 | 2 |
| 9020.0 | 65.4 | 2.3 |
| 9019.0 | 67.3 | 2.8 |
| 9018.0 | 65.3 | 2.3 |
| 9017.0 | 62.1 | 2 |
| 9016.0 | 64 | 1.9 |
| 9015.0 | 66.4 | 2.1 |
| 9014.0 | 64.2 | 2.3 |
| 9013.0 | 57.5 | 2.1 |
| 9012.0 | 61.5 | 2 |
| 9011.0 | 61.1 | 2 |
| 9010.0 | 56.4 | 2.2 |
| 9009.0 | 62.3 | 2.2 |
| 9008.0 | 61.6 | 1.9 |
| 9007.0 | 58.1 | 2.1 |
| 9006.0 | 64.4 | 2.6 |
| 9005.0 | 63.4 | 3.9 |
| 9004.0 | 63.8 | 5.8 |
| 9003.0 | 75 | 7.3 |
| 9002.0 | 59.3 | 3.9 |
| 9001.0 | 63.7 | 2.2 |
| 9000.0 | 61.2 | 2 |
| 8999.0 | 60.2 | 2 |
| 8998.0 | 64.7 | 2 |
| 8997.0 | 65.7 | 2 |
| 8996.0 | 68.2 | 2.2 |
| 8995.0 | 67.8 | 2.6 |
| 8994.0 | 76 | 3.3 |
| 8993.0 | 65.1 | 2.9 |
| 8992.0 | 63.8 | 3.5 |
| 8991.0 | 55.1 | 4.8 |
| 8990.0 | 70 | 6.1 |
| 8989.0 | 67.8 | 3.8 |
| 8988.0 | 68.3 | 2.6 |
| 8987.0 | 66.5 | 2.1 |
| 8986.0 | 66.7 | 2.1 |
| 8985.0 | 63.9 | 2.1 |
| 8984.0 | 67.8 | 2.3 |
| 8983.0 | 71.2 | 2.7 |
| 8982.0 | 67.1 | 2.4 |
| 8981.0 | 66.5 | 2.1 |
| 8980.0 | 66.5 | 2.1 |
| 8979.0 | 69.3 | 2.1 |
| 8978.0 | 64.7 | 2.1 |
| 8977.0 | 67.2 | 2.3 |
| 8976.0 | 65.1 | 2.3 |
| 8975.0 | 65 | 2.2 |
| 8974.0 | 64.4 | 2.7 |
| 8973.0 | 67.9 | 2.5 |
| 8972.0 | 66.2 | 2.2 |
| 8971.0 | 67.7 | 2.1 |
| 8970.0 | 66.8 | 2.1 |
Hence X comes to 0.02 mag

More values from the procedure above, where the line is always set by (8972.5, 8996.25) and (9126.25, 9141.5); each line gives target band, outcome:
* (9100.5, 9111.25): 0.00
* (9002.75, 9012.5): 0.07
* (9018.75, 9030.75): 0.03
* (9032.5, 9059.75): -0.01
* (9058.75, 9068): 0.01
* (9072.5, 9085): 0.00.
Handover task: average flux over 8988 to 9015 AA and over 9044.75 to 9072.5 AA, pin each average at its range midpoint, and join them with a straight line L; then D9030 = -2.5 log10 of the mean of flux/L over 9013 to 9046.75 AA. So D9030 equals -0.01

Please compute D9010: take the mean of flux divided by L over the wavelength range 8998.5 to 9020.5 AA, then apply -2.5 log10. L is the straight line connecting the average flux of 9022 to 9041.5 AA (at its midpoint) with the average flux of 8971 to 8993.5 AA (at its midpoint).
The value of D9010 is 0.050 mag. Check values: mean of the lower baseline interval 66.2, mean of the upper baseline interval 65.6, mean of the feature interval 62.9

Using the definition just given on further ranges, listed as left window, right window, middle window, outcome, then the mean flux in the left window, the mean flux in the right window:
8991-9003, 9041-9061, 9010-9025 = 0.05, 65.1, 66.5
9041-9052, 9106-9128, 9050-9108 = 0.02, 67.2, 64.7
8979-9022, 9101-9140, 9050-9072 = -0.01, 64.7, 65.1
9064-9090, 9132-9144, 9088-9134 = 0.00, 64.4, 64.4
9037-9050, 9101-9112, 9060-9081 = 0.02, 66.8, 65.2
